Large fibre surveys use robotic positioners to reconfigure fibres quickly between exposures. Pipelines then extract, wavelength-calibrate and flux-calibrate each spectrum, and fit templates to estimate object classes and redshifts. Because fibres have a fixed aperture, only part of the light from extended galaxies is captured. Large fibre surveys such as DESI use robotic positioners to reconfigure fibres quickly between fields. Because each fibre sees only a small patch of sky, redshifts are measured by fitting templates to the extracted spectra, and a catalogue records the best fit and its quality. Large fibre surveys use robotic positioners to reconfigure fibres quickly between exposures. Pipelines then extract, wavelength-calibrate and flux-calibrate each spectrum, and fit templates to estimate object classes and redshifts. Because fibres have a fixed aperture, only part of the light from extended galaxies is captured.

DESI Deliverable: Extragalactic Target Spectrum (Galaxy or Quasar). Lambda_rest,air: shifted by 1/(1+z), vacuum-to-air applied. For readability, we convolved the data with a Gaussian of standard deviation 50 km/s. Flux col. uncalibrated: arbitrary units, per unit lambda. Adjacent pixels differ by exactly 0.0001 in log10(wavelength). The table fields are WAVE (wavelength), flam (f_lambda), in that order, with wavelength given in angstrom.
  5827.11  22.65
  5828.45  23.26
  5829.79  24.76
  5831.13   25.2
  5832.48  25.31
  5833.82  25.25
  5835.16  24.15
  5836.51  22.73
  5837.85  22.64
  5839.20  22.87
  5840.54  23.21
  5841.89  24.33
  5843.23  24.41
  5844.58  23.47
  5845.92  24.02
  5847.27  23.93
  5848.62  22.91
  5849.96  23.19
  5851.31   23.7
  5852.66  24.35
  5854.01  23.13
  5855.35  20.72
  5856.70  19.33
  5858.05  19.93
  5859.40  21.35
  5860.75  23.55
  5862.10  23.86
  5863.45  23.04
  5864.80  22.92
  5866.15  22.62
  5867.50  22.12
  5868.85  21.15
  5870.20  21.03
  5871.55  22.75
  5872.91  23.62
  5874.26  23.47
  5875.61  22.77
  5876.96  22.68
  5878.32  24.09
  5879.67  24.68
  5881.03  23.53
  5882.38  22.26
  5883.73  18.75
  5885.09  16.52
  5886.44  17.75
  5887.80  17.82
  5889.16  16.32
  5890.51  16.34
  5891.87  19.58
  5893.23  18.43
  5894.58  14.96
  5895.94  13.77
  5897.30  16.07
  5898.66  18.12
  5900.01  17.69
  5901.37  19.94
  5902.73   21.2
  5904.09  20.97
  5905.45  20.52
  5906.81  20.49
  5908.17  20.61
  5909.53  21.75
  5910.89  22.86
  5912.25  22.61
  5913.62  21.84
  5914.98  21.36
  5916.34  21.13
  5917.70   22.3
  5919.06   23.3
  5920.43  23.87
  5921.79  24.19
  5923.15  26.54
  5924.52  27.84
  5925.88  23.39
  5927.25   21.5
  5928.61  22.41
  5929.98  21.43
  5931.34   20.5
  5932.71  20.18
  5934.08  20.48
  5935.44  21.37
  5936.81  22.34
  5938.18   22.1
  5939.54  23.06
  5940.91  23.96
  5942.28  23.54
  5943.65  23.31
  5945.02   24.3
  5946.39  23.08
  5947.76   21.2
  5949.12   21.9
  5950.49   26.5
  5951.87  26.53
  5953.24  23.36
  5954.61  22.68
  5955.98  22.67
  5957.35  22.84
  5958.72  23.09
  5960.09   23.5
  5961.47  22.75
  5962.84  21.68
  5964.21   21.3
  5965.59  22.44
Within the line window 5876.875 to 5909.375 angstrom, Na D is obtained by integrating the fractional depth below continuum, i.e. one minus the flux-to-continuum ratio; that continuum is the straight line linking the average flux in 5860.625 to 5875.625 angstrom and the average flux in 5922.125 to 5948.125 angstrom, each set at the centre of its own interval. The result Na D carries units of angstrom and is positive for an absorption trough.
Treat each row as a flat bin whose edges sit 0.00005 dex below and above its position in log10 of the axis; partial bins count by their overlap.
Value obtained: 5.0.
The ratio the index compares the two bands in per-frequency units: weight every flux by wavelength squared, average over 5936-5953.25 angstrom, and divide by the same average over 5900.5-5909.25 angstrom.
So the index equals 1.15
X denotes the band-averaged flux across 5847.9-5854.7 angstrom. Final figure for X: 23.5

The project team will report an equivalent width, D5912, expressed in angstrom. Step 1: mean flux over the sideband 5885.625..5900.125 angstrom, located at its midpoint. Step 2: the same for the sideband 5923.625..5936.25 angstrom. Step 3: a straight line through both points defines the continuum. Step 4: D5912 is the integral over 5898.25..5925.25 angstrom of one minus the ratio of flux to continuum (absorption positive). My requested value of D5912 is -3.2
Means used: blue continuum 17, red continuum 22.2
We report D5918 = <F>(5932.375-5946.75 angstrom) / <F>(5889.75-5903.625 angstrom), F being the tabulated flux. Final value 1.28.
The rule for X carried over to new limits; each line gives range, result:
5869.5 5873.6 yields 22.5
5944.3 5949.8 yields 22.7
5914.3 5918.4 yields 21.6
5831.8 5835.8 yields 24.9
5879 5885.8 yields 21.1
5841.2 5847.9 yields 24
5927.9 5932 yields 21.5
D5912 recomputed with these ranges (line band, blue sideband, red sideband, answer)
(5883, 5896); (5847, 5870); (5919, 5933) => 3.2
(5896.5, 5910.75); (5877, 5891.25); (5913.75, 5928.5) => 1.3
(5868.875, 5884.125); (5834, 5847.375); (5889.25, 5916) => -1.1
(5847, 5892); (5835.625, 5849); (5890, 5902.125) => -3.0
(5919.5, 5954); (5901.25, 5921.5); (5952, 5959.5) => -0.9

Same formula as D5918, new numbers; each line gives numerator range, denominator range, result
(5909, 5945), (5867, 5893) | 1.09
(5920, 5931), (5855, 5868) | 1.08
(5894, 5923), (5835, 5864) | 0.90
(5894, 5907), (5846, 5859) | 0.82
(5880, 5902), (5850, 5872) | 0.81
